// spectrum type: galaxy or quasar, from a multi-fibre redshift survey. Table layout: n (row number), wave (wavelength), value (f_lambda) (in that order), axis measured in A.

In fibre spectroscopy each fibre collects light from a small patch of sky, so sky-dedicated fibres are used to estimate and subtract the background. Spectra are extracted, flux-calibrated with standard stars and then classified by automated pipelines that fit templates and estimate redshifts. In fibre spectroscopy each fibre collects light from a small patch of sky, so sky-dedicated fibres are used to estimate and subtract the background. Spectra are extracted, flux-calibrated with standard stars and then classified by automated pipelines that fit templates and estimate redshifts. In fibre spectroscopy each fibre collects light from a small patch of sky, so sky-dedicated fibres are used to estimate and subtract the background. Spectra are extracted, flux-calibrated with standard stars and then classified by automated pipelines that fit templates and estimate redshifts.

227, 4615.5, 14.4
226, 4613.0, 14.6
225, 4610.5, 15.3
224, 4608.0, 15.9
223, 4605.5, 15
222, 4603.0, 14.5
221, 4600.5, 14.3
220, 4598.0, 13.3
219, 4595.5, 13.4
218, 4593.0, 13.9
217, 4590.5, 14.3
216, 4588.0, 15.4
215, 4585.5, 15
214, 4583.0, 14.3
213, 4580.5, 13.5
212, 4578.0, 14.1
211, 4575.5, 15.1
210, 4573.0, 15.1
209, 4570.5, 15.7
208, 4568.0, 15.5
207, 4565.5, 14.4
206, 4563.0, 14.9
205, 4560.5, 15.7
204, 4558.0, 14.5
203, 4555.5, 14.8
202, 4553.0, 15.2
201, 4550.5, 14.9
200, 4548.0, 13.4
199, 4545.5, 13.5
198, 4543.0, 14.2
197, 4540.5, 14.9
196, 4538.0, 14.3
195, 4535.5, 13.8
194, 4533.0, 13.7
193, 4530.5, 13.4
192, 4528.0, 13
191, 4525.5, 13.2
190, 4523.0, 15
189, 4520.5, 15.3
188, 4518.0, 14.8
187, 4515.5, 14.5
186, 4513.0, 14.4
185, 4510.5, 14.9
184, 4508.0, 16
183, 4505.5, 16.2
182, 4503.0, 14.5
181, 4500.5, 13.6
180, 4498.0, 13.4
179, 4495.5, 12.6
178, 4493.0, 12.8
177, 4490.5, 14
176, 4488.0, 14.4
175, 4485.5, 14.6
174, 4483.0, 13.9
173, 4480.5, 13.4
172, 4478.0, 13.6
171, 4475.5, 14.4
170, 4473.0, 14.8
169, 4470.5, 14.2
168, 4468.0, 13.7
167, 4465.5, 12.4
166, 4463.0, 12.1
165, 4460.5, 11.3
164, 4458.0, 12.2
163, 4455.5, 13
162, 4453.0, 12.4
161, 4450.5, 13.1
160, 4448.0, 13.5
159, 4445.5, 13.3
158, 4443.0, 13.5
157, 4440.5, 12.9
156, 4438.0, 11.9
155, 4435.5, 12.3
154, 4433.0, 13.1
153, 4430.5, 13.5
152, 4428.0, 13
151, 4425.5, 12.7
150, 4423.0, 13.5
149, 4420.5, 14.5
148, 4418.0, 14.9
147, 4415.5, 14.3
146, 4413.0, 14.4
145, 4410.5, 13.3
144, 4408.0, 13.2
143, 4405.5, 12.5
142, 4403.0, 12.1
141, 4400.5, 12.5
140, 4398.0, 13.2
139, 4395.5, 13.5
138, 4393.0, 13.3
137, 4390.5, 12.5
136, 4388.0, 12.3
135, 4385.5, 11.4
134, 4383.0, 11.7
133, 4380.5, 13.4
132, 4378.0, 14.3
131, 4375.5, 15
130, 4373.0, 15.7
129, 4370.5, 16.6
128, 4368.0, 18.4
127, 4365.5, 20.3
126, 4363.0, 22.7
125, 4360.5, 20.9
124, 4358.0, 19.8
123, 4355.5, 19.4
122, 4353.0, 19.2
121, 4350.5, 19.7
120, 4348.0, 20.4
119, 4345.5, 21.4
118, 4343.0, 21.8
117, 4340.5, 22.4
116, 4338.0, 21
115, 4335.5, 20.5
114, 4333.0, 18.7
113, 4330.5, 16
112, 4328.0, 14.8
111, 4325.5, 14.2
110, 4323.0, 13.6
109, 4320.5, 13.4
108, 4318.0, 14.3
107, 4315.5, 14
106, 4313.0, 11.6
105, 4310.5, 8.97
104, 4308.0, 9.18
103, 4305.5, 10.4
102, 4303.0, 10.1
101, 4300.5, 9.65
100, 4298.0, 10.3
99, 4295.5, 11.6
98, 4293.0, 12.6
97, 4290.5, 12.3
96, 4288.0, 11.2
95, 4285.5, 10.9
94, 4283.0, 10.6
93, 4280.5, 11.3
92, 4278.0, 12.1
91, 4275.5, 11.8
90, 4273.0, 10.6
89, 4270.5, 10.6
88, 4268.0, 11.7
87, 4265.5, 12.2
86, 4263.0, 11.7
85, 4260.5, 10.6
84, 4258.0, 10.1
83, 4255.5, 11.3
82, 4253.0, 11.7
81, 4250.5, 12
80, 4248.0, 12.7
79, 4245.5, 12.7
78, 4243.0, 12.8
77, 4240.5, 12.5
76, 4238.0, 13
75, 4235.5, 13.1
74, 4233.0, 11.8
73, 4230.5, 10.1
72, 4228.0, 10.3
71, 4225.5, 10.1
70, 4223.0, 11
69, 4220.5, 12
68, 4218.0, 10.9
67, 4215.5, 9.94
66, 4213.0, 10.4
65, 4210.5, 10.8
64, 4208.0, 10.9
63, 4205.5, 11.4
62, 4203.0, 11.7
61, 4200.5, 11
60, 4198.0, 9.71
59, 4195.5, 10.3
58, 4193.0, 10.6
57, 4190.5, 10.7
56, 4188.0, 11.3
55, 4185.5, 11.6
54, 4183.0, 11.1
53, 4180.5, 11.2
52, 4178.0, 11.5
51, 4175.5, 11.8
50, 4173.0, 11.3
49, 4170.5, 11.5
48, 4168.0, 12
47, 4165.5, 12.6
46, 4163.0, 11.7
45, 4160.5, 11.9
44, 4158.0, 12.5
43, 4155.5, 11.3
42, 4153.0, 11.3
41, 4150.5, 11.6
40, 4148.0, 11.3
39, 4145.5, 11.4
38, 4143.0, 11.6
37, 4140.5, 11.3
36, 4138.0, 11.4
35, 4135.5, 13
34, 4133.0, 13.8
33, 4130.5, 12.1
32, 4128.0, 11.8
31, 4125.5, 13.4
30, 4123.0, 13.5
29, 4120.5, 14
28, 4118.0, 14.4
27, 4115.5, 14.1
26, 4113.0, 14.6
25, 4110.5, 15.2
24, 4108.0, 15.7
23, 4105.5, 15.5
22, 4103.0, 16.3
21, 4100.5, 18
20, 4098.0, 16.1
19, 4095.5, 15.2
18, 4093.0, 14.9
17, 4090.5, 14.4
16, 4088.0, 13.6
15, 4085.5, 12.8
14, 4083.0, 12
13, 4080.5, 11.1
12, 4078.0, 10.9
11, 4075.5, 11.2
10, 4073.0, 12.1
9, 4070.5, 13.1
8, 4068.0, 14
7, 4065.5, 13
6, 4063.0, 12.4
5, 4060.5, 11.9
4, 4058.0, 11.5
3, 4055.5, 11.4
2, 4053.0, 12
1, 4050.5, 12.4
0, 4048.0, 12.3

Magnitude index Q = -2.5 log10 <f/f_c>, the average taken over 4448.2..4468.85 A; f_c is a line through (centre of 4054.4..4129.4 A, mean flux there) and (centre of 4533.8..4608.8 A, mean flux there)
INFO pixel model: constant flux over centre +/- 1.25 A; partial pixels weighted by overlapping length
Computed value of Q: 0.14 mag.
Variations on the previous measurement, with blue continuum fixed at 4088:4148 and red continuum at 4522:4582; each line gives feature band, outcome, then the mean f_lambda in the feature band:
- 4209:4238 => 0.26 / 11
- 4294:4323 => 0.24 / 11.3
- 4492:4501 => 0.10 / 13.1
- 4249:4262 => 0.25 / 11.2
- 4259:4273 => 0.24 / 11.3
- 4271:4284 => 0.24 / 11.3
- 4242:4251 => 0.12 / 12.6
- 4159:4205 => 0.23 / 11.3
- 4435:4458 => 0.11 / 12.9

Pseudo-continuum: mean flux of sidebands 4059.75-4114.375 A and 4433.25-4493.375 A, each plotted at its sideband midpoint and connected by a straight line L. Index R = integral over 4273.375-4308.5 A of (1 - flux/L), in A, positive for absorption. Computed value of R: 6.5 A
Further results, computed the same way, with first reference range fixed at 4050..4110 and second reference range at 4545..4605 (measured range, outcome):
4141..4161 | 2.94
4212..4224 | 2.52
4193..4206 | 2.78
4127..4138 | 0.81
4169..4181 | 1.90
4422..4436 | 1.15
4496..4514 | -0.30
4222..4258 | 5.36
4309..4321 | 1.41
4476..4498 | 1.04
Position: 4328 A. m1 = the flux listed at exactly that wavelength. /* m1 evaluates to 14.8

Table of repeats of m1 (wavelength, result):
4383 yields 11.7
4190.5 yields 10.7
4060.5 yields 11.9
